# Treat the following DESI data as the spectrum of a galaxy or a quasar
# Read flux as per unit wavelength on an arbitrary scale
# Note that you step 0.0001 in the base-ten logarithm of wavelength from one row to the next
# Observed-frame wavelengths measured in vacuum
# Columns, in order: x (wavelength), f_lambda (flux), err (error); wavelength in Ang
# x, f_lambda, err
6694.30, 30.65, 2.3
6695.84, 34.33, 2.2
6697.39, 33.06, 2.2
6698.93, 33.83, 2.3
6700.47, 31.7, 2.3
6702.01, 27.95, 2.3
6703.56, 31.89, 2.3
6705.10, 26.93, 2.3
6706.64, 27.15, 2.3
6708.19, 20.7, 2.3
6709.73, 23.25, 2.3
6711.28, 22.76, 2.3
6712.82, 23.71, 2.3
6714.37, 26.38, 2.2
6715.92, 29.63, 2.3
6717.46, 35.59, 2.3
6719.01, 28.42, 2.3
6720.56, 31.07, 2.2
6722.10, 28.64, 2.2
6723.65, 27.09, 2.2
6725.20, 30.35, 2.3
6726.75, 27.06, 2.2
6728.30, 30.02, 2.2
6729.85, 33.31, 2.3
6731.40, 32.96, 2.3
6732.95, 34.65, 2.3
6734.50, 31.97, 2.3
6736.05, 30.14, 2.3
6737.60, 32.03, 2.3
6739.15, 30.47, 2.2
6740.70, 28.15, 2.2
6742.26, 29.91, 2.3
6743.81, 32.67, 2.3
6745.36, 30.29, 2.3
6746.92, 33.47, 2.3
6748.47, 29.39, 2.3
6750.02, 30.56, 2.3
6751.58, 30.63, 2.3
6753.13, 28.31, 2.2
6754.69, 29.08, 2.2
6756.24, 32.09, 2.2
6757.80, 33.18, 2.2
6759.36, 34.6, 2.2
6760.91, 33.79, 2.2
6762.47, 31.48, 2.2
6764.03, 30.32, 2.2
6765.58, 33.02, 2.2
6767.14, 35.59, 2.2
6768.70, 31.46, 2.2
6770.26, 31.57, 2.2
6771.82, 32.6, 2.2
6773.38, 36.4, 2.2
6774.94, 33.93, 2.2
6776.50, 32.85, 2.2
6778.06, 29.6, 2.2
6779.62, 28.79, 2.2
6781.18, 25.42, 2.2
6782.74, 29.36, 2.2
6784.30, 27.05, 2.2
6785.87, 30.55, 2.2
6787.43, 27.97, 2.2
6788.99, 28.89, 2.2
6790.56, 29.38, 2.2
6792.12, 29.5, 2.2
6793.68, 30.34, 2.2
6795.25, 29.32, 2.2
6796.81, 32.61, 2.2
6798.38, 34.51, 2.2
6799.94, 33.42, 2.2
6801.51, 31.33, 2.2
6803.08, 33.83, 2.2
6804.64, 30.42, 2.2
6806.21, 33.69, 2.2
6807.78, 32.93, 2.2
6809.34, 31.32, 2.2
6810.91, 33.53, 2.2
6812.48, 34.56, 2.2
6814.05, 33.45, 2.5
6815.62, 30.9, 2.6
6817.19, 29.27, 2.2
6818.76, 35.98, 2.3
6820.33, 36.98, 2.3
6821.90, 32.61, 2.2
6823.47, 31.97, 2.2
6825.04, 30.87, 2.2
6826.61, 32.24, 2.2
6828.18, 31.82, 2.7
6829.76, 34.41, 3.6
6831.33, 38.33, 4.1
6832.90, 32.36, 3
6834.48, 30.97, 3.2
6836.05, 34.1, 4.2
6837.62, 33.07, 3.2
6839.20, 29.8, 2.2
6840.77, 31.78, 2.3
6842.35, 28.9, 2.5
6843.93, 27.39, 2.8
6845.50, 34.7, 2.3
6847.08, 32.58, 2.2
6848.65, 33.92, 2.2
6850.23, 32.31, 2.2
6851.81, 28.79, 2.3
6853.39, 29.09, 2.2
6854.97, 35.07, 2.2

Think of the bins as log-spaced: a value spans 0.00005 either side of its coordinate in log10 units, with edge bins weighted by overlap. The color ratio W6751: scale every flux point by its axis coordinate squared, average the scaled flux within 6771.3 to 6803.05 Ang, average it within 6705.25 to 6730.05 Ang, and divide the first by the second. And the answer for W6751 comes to 1.1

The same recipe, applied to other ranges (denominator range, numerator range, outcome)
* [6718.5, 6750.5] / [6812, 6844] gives 1.09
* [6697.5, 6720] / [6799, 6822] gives 1.21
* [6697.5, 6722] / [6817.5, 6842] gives 1.21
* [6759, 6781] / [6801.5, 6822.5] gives 1.03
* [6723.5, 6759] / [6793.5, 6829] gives 1.08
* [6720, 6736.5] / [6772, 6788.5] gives 1.00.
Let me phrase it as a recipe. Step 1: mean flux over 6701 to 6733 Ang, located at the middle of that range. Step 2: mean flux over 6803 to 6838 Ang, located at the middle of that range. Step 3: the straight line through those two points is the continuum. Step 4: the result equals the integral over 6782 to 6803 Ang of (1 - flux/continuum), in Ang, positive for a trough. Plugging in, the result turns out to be 0.9 Ang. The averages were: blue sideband 28.4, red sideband 33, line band 30.4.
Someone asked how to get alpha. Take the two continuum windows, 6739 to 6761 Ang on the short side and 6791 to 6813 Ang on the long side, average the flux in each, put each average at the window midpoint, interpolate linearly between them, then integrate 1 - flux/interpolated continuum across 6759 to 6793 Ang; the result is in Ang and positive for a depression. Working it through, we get 0.59 Ang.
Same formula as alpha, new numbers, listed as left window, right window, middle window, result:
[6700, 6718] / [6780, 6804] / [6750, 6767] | -1.6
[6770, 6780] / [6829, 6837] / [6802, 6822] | 0.3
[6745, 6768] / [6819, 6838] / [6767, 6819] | 1.8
